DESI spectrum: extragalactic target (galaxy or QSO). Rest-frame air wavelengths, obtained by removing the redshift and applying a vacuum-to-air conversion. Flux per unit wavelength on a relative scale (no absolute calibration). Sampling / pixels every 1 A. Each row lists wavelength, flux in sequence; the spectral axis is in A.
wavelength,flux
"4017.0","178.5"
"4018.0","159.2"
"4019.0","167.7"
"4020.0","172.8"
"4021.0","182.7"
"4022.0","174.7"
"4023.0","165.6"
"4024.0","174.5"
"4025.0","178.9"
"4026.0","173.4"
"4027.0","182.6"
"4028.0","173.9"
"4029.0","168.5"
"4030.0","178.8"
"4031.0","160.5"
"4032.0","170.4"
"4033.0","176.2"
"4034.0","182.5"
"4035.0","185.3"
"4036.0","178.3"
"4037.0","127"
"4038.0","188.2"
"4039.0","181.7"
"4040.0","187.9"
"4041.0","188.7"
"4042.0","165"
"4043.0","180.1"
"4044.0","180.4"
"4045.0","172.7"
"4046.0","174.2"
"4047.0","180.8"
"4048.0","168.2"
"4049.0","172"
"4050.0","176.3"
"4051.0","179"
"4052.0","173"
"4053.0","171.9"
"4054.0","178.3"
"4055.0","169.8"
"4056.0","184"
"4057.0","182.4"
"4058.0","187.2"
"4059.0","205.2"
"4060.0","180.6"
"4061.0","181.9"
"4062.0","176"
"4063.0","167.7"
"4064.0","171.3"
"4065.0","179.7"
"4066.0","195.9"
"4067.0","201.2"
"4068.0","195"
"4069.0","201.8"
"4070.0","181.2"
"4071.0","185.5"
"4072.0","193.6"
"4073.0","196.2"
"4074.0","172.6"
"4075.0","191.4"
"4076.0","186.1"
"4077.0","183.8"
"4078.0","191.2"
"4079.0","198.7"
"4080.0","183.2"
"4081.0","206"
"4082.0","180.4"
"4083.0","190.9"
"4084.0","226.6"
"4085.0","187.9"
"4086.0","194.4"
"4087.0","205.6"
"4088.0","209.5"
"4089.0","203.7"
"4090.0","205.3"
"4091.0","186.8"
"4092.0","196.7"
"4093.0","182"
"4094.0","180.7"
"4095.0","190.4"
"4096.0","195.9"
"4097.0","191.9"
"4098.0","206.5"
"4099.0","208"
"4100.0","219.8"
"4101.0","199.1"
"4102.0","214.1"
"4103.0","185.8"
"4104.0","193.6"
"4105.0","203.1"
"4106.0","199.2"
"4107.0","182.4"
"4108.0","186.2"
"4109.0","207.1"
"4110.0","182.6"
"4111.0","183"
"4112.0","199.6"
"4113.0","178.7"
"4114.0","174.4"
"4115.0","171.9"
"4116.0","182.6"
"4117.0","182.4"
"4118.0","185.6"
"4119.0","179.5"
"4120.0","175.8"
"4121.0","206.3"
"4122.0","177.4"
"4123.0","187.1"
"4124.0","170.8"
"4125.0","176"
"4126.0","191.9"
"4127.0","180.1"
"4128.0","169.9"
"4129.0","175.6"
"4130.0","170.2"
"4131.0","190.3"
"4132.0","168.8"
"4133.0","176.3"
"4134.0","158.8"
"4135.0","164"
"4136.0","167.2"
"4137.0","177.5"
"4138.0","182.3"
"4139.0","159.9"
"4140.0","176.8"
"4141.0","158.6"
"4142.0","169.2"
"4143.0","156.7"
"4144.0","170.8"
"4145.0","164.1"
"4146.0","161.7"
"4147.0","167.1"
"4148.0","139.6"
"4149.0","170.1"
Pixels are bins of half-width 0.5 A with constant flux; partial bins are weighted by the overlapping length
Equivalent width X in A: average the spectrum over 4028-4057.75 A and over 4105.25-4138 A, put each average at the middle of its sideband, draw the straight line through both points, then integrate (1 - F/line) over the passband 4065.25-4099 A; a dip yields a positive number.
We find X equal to -3.0 A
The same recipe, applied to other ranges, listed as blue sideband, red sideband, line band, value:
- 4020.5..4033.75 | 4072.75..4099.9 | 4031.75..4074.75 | 0.7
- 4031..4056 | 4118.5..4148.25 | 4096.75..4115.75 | -2.2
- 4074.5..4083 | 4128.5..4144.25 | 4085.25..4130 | -2.5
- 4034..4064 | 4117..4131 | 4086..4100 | -1.4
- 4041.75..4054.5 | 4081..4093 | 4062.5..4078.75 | 0.1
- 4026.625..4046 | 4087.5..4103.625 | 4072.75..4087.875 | -0.1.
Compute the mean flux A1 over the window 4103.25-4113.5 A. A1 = 191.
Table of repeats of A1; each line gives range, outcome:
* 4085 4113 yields 196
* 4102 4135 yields 183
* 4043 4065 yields 178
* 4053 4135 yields 188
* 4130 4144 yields 170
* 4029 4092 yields 184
